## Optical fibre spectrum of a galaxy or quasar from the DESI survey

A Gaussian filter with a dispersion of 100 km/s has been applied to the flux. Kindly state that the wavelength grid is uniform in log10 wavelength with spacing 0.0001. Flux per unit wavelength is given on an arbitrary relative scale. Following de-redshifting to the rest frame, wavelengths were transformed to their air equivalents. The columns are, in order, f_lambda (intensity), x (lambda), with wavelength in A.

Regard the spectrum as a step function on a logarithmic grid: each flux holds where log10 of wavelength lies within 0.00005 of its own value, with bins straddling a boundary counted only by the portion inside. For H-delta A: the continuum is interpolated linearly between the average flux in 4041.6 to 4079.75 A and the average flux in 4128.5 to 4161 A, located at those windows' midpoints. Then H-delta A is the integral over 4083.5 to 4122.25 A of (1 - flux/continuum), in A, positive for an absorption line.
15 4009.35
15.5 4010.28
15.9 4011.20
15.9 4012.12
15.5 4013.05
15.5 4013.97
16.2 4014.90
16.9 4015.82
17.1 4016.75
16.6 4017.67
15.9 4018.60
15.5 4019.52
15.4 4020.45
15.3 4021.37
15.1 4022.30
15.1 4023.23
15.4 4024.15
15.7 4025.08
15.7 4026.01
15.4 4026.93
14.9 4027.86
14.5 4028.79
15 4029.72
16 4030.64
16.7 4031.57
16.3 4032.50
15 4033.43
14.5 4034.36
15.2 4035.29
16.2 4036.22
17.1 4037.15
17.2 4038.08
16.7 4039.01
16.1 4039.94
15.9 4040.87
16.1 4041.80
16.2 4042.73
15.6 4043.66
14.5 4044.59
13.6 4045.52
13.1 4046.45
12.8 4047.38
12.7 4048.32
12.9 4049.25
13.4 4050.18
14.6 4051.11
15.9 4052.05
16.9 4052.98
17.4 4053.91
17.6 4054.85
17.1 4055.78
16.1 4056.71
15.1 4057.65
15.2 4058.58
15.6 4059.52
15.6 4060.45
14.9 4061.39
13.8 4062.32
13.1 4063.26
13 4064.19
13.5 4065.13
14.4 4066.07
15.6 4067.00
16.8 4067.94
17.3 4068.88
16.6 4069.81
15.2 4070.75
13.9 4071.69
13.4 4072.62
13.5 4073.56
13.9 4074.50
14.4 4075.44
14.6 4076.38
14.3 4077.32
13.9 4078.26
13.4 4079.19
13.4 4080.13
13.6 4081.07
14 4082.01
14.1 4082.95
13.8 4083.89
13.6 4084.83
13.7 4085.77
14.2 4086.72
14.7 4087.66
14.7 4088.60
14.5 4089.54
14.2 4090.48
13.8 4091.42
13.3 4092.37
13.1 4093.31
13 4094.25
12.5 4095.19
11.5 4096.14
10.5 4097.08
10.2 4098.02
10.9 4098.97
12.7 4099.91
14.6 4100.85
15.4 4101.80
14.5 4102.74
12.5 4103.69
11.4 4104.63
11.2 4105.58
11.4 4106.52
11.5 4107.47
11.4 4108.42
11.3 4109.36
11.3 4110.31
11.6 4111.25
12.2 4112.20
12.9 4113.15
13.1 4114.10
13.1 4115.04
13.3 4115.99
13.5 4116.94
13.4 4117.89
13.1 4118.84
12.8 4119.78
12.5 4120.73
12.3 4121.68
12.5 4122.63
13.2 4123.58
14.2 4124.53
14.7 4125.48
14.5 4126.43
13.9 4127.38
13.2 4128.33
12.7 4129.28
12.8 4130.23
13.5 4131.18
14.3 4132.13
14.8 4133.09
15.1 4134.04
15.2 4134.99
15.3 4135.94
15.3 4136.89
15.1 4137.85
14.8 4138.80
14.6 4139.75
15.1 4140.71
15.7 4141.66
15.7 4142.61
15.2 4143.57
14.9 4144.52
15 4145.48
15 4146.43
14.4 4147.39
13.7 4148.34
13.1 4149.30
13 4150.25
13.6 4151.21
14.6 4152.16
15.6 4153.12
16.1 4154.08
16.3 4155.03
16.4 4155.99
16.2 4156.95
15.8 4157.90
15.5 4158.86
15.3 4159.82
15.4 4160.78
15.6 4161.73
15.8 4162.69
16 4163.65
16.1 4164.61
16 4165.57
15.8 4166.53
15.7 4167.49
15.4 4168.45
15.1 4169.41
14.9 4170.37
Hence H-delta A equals 5.3 A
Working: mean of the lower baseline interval 14.8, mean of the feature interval 12.8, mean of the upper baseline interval 14.8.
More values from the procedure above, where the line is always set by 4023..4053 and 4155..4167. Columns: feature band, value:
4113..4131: 2.7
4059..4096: 2.9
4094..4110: 3.5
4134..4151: 1.1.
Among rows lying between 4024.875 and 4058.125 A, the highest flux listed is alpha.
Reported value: 17.6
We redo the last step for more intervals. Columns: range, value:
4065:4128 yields 17.3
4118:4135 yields 15.2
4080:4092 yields 14.7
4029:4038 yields 17.1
